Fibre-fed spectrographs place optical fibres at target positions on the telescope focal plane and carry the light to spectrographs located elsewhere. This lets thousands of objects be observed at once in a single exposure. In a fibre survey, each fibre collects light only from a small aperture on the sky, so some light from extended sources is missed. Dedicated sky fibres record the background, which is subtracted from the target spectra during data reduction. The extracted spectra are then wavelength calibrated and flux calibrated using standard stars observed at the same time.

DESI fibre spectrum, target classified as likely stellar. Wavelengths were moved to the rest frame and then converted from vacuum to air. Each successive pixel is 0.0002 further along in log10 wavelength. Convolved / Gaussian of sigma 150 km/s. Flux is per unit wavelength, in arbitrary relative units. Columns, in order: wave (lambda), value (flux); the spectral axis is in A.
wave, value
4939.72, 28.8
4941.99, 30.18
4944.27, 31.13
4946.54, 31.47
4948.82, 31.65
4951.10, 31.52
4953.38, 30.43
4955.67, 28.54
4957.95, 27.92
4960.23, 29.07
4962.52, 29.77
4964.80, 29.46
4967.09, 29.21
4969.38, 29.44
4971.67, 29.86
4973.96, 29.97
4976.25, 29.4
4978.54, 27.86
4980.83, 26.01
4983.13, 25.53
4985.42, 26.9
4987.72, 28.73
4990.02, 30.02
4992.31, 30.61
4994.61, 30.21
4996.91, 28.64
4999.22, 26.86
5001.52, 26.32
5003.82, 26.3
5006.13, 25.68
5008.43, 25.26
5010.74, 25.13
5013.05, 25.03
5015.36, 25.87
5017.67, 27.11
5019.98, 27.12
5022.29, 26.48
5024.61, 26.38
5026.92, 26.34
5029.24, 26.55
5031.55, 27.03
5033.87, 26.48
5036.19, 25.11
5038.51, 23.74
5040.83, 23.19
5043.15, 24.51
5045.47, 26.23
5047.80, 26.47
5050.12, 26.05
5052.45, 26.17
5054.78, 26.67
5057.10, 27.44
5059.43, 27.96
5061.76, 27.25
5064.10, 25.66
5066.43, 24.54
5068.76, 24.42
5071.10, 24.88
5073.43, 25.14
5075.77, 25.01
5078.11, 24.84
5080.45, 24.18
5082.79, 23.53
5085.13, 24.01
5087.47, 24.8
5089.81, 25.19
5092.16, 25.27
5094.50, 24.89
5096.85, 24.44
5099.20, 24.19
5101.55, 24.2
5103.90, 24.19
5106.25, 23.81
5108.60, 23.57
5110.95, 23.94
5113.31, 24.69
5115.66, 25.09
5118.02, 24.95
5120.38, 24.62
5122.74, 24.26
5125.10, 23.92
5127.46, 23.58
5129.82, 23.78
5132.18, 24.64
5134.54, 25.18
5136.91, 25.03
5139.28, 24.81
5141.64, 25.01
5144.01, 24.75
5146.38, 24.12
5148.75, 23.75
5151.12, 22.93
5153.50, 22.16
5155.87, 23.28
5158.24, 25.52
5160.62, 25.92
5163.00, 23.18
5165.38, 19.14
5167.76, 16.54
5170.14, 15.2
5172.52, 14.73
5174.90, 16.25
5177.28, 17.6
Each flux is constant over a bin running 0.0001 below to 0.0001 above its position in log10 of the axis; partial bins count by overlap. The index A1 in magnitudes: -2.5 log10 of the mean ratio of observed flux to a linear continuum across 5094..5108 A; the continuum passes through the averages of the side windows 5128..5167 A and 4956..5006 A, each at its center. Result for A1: 0.04 mag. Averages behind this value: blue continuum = 28.4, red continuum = 23.9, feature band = 24.2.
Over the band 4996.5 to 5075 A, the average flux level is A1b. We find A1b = 26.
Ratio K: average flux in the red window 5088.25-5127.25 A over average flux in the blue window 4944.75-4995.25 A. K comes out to 0.8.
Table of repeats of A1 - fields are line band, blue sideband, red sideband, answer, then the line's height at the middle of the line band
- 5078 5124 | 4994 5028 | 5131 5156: 0.02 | 24.9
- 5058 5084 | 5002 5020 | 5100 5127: -0.01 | 24.9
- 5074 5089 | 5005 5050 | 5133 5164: 0.03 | 25.1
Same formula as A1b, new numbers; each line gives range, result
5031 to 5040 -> 25.4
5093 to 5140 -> 24.4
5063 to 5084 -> 24.7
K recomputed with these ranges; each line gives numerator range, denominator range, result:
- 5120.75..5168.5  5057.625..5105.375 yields 0.95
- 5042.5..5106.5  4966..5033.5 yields 0.92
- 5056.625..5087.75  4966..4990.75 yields 0.89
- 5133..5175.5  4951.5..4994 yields 0.77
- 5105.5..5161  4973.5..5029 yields 0.89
